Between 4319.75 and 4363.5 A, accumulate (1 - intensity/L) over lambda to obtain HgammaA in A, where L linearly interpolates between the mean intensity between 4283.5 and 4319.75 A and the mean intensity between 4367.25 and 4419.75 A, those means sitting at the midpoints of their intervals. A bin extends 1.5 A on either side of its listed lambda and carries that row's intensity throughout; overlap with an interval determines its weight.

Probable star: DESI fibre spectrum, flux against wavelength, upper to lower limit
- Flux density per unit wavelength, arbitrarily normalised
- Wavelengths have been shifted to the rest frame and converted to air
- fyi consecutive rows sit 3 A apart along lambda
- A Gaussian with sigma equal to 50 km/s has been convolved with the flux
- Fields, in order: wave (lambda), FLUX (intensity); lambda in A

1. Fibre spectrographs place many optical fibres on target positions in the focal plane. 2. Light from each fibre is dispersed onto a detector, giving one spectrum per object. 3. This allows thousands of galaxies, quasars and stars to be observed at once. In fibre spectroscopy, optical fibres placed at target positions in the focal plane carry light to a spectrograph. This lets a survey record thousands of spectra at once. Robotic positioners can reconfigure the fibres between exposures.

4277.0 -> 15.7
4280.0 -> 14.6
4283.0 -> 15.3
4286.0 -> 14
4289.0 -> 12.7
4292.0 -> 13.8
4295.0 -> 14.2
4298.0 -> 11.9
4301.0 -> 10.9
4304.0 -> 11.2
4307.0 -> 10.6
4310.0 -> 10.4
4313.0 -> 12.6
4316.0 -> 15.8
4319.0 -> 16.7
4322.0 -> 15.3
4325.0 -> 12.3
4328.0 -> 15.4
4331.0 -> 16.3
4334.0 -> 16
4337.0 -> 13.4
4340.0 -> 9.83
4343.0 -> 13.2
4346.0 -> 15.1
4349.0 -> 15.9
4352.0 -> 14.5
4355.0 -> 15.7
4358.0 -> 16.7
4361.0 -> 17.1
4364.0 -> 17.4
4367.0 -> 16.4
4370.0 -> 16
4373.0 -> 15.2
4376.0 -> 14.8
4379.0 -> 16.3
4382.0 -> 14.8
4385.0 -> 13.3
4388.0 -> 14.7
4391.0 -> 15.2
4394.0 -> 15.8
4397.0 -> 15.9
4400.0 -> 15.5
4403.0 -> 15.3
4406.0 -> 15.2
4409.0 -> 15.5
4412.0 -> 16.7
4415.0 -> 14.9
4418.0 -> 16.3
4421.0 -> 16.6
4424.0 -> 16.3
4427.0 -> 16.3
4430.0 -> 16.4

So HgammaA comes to -2.7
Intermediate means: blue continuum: 12.9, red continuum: 15.4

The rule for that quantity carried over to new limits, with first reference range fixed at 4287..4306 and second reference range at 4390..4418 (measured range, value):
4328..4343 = -0.44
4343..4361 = -1.83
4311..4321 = -1.37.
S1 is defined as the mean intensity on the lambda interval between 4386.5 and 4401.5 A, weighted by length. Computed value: 15.4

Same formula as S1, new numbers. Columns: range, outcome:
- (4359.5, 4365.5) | 17.2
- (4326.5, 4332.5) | 15.9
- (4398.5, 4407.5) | 15.3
